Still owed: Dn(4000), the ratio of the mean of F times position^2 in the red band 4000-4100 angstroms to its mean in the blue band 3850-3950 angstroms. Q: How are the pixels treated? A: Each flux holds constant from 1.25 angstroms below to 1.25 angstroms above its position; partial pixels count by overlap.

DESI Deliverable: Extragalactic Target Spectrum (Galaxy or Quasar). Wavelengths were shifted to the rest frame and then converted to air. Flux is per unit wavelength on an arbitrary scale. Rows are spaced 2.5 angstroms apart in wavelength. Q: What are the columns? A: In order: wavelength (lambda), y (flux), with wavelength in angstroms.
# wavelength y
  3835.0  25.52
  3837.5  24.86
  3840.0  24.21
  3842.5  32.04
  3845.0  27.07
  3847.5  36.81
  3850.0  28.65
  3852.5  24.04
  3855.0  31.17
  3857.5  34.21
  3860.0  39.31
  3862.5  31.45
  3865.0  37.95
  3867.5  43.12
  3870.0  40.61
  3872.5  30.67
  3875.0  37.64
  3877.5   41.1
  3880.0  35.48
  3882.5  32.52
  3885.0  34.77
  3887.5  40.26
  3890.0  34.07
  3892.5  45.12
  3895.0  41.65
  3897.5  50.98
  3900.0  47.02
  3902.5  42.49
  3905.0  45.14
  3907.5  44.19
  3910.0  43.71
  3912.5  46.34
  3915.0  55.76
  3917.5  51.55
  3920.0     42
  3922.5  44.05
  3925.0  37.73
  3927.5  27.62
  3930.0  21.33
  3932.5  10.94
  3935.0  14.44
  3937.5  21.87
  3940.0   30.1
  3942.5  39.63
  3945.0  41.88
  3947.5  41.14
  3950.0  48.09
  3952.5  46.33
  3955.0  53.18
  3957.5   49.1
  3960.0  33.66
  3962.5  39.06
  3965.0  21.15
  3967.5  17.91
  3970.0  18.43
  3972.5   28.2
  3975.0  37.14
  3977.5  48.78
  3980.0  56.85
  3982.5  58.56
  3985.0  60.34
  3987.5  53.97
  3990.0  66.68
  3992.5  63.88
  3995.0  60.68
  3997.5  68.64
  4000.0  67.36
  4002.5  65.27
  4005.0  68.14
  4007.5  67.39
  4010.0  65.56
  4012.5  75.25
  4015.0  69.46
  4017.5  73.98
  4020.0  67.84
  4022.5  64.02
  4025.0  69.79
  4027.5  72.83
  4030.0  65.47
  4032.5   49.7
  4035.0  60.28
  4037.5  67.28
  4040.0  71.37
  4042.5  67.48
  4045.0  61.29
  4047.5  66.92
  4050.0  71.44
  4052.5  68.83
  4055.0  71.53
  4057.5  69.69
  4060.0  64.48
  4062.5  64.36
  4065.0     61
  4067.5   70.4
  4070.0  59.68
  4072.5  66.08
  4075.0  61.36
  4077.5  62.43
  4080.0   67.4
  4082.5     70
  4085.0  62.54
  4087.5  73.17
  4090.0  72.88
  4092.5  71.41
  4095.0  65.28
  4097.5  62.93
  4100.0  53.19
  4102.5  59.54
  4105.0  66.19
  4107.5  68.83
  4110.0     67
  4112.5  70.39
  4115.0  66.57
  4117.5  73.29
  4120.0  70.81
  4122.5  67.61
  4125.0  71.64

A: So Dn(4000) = 1.93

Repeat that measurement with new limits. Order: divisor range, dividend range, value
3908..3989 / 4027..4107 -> 1.79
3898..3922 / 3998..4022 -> 1.55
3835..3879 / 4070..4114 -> 2.24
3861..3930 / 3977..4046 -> 1.69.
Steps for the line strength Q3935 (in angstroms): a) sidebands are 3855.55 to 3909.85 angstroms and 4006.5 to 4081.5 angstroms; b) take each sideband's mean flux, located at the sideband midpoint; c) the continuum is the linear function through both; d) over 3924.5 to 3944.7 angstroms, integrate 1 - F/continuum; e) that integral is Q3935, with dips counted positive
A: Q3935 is 9.4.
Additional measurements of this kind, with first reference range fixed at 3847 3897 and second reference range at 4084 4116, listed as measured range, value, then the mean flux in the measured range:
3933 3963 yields 5.8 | 37.5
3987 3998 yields -2.3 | 63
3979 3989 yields -1.3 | 57.7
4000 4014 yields -3.7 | 68.3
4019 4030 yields -2.3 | 68.3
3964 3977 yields 6.1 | 26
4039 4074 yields -3.6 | 66.7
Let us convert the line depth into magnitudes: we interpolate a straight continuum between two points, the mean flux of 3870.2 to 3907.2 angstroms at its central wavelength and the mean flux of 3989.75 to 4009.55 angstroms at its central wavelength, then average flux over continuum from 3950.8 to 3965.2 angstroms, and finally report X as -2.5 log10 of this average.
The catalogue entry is 0.31 mag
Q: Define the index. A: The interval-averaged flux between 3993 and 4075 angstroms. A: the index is 66.6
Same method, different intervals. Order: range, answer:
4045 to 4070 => 66.9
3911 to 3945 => 34.5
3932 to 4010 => 45.8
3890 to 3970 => 38.2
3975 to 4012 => 61.7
